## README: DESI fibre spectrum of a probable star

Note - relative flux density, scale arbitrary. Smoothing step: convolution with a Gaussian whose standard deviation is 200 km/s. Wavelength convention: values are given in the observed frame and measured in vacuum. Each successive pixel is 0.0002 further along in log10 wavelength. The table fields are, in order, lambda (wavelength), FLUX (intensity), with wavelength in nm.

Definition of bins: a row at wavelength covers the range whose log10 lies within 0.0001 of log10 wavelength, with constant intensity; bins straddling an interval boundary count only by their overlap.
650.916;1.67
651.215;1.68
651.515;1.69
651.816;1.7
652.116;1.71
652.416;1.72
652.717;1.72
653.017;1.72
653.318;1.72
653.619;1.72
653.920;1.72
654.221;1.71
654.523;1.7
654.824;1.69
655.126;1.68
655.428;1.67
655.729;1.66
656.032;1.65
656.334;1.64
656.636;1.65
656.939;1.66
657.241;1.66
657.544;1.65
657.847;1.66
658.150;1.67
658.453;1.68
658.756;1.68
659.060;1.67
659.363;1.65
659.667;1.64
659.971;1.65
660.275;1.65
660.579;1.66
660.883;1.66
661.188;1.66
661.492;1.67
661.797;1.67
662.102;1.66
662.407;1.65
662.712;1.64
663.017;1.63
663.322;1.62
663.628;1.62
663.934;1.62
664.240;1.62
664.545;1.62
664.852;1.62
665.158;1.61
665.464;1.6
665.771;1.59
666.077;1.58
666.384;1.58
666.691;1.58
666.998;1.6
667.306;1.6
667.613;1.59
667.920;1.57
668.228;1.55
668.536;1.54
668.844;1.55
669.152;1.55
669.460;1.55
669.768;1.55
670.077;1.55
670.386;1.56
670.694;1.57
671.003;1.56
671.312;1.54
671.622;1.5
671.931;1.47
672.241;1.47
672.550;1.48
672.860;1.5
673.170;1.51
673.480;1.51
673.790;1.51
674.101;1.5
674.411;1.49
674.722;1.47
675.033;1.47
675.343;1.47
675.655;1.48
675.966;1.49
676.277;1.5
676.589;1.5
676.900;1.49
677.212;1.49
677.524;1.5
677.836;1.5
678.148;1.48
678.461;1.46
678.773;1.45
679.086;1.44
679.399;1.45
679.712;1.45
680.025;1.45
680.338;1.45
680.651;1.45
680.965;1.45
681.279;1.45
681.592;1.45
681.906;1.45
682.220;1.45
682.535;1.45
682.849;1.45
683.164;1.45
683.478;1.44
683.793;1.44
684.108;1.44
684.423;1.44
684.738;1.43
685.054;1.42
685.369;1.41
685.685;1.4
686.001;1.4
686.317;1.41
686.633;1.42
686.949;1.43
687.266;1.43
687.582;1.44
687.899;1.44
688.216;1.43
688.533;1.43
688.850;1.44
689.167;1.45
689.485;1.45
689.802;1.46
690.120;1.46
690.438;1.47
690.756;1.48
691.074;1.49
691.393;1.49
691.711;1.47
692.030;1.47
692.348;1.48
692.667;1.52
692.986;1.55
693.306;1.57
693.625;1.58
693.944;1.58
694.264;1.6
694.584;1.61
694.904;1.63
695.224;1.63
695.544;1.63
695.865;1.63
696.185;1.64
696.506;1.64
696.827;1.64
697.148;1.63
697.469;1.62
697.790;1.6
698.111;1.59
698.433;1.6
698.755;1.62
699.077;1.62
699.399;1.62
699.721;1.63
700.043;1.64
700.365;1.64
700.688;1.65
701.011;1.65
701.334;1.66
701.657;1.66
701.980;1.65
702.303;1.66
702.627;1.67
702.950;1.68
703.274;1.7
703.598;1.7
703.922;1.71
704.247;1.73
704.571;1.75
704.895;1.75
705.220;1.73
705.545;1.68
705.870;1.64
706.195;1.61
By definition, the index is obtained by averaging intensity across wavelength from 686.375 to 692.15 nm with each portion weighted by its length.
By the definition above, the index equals 1.45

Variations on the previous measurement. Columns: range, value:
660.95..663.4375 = 1.65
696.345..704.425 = 1.65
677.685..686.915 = 1.44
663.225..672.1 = 1.57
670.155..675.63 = 1.5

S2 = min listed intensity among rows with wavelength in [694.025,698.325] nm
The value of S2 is 1.59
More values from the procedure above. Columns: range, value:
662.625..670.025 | 1.54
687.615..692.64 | 1.43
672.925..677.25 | 1.47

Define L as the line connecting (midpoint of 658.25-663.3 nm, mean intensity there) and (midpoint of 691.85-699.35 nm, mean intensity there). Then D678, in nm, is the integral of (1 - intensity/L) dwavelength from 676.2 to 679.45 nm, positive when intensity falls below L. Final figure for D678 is 0.296 nm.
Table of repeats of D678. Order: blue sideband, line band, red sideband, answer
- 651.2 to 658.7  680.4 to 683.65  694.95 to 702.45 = 0.40 nm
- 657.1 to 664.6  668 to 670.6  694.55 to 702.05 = 0.15 nm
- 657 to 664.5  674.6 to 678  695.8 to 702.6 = 0.32 nm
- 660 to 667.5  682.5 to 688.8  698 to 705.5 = 0.84 nm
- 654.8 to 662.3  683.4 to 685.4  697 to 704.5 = 0.27 nm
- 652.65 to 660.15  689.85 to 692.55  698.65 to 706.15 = 0.32 nm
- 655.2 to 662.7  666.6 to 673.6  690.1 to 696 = 0.35 nm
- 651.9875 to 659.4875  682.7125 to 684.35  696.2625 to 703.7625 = 0.21 nm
